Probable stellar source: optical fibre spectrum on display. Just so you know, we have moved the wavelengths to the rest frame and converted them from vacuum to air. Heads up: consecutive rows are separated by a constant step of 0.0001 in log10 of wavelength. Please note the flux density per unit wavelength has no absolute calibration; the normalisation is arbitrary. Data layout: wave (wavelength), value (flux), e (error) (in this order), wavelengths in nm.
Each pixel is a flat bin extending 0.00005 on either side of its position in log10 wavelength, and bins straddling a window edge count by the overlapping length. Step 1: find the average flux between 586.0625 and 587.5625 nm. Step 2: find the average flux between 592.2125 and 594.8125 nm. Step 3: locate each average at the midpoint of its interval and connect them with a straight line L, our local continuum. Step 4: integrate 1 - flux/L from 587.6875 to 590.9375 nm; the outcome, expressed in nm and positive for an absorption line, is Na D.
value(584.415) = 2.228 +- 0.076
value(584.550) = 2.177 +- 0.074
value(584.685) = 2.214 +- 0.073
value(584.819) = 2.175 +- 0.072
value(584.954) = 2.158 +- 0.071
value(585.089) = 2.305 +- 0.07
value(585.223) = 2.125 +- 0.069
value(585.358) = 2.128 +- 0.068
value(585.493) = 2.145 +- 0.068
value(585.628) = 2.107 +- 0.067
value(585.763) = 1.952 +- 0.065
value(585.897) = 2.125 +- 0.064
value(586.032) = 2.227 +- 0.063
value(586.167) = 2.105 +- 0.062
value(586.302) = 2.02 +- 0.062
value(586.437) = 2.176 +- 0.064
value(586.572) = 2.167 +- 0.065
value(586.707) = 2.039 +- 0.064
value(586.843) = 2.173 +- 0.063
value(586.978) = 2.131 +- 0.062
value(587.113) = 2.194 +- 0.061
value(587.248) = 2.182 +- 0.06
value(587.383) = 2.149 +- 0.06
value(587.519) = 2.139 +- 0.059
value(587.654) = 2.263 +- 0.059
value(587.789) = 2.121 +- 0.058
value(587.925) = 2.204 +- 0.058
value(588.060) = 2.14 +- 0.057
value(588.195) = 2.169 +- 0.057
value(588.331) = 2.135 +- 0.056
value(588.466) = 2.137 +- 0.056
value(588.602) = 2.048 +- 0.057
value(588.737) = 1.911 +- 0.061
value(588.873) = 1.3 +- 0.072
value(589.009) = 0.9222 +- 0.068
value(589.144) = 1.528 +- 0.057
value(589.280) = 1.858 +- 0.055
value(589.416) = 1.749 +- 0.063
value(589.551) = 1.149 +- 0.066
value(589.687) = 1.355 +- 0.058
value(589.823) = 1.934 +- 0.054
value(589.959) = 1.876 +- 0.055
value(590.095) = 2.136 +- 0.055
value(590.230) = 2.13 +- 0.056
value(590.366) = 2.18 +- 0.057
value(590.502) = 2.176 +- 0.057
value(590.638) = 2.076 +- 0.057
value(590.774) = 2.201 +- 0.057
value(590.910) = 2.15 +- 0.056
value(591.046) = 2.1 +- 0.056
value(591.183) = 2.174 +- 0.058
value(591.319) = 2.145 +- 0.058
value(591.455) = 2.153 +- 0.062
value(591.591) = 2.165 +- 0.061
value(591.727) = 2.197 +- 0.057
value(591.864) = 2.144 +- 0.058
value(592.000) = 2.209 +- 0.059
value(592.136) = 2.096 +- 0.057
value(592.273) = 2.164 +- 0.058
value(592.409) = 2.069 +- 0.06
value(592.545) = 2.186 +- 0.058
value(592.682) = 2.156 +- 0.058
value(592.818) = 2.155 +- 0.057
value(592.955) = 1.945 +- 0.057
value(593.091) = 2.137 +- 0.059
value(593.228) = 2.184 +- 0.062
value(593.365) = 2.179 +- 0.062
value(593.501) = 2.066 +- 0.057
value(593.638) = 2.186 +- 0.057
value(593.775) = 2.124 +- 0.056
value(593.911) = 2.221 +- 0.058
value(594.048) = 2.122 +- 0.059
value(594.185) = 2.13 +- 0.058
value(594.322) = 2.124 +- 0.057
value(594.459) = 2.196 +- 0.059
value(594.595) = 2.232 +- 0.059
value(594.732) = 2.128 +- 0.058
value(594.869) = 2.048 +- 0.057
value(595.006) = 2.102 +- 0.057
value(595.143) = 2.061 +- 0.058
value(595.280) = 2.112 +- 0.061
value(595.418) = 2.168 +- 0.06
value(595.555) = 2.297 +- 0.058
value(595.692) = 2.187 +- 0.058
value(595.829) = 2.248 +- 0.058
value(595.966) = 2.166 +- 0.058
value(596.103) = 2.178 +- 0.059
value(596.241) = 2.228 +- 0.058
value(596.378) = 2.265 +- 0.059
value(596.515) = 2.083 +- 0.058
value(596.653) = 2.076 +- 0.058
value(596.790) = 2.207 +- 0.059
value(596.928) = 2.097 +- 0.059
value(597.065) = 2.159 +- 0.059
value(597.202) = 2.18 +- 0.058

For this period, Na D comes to 0.36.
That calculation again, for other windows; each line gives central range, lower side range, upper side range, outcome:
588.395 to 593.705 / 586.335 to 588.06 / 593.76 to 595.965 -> 0.41 nm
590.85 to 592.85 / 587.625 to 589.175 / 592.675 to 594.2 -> -0.09 nm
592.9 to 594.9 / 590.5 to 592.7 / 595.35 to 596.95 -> 0.03 nm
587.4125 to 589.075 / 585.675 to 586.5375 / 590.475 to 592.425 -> 0.12 nm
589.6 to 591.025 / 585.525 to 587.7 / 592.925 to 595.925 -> 0.09 nm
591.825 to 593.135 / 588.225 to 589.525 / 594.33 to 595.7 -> -0.10 nm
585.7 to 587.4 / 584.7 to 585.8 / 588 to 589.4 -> -0.09 nm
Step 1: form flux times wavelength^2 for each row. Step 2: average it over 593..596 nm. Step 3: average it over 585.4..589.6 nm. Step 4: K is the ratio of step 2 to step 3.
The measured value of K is 1.1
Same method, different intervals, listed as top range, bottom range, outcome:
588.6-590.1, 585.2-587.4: 0.76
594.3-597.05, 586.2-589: 1.08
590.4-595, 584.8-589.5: 1.07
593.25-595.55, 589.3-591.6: 1.09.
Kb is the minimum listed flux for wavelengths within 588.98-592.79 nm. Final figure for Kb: 0.9222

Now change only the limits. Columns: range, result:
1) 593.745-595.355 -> 2.048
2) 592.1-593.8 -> 1.945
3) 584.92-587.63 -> 1.952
